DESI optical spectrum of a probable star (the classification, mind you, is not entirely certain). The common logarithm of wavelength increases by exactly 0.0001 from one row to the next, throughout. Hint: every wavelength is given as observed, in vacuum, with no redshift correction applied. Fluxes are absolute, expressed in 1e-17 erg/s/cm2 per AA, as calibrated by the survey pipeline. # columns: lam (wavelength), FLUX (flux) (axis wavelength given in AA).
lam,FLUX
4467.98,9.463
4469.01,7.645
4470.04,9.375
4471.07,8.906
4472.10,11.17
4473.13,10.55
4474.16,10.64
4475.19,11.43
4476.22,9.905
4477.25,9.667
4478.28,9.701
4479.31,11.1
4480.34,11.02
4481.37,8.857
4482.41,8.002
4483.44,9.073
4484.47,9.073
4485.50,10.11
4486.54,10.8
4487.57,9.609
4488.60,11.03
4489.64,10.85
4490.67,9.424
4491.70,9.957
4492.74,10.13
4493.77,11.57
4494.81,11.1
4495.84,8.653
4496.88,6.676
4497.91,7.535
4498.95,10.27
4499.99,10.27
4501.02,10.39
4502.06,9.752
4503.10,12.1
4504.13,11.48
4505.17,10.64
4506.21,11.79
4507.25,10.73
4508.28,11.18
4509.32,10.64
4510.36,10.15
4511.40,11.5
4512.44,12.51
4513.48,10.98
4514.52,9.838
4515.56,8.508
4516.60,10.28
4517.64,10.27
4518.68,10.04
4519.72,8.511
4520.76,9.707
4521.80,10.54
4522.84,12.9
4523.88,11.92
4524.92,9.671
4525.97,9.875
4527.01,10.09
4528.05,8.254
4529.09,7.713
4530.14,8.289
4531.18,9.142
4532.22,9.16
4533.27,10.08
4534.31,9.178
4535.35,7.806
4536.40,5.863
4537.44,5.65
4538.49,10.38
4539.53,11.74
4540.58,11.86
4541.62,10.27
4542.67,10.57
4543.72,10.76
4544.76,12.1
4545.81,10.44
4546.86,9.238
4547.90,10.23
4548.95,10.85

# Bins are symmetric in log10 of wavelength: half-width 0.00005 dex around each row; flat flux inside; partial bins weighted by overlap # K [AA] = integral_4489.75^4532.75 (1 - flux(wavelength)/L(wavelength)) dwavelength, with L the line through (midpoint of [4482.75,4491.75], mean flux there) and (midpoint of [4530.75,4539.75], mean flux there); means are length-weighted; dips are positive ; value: -3.7 AA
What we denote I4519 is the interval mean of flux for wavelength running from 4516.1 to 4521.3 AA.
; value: 9.77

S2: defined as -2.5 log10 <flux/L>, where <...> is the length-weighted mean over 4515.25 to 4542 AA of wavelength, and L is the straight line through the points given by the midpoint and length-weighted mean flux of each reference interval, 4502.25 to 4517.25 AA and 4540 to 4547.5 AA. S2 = 0.13 mag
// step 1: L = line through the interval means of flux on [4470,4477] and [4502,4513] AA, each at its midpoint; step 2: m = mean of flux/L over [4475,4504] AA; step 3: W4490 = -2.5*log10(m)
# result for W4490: 0.083 mag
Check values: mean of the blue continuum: 10.3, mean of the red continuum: 11.2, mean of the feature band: 9.94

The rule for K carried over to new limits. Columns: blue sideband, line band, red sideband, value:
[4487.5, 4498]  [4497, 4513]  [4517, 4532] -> -1.4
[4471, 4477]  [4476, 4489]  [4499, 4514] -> 1.0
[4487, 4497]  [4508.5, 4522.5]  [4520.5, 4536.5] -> -0.9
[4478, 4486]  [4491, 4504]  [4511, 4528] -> 0.0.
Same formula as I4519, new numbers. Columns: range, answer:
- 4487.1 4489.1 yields 10.3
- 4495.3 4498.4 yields 7.67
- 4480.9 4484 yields 8.64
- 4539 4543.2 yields 11.1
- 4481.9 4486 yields 9.08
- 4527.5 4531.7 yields 8.37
